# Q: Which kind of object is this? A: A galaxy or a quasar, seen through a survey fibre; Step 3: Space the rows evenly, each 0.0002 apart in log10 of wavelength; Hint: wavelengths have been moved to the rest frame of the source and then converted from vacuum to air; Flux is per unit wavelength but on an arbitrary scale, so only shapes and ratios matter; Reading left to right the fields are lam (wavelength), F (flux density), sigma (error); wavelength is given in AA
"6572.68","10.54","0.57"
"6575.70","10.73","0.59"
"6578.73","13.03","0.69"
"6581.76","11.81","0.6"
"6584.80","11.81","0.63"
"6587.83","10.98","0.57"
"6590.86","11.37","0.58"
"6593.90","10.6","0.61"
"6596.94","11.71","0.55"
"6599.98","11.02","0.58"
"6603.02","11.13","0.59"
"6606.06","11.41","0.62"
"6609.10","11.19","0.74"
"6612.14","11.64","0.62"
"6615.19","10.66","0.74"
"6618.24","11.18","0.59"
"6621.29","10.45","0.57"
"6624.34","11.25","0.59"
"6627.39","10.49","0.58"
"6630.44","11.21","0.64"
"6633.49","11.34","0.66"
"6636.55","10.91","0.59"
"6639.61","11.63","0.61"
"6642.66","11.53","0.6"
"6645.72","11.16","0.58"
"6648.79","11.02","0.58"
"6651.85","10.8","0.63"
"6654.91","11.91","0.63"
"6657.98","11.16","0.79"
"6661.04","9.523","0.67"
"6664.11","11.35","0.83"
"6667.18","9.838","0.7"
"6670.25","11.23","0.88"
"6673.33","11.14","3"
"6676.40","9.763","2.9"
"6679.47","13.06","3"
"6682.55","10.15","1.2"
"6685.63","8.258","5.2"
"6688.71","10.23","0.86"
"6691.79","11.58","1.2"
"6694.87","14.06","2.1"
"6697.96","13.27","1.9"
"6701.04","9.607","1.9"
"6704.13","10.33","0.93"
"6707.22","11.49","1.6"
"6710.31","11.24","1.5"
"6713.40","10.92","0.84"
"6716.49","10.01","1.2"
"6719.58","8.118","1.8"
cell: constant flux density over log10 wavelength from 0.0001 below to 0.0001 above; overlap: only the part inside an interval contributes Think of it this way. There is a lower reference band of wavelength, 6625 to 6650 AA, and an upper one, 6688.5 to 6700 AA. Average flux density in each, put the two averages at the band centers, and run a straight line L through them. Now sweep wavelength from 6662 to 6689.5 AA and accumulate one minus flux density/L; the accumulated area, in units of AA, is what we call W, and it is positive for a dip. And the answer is 3.3 AA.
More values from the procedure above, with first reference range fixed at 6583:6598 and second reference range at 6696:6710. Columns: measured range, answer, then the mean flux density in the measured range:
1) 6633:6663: 0.5 AA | 11.1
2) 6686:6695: 0.1 AA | 11.2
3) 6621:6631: 0.4 AA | 10.9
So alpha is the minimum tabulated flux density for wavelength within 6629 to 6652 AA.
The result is 10.8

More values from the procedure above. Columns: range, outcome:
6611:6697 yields 8.258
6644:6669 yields 9.523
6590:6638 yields 10.45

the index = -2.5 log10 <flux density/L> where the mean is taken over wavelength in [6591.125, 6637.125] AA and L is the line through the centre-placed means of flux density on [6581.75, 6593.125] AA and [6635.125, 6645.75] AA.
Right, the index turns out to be 0.026 mag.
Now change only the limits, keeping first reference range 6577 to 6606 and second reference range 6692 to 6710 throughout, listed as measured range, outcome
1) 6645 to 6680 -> 0.07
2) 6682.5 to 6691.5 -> 0.20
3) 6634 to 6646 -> 0.02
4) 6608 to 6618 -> 0.03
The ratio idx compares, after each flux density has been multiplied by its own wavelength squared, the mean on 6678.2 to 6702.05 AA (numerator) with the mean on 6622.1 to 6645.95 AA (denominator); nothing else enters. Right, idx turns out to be 1.03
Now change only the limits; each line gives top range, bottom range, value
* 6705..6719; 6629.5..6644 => 0.97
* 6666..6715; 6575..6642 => 1.00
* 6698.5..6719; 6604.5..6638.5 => 0.98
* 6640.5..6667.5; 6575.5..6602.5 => 0.98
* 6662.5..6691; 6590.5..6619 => 0.97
